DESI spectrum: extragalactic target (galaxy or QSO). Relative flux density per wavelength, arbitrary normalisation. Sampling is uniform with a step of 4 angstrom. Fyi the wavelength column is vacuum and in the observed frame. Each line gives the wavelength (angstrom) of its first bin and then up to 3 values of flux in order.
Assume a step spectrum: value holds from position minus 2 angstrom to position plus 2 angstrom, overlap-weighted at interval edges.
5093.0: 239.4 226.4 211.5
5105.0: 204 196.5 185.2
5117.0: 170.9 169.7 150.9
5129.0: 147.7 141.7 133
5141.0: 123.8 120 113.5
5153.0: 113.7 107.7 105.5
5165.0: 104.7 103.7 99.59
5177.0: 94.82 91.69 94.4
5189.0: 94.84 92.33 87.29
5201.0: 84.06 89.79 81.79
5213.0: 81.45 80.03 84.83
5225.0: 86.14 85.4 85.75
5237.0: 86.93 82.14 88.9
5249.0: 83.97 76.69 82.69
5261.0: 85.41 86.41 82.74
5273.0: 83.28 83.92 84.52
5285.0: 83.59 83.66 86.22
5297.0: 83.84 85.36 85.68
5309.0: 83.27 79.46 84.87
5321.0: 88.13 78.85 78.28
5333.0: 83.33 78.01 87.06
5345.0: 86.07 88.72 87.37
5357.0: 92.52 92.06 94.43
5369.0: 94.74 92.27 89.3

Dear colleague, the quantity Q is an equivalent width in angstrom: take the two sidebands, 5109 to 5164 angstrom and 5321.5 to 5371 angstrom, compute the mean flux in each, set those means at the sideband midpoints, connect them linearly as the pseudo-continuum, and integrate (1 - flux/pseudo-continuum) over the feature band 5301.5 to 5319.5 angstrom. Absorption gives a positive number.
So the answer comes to 2.3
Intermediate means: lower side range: 139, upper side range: 86.8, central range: 83.6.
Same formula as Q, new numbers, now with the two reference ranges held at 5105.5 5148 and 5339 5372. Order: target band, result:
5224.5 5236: 3.6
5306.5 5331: 4.5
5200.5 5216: 5.6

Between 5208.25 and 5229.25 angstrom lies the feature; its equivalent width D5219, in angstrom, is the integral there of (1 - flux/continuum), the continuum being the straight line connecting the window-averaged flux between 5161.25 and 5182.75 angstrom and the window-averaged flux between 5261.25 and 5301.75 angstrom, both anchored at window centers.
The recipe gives 2.22 angstrom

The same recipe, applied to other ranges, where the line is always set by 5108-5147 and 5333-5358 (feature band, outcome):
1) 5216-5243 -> 8.21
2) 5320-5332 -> 1.40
